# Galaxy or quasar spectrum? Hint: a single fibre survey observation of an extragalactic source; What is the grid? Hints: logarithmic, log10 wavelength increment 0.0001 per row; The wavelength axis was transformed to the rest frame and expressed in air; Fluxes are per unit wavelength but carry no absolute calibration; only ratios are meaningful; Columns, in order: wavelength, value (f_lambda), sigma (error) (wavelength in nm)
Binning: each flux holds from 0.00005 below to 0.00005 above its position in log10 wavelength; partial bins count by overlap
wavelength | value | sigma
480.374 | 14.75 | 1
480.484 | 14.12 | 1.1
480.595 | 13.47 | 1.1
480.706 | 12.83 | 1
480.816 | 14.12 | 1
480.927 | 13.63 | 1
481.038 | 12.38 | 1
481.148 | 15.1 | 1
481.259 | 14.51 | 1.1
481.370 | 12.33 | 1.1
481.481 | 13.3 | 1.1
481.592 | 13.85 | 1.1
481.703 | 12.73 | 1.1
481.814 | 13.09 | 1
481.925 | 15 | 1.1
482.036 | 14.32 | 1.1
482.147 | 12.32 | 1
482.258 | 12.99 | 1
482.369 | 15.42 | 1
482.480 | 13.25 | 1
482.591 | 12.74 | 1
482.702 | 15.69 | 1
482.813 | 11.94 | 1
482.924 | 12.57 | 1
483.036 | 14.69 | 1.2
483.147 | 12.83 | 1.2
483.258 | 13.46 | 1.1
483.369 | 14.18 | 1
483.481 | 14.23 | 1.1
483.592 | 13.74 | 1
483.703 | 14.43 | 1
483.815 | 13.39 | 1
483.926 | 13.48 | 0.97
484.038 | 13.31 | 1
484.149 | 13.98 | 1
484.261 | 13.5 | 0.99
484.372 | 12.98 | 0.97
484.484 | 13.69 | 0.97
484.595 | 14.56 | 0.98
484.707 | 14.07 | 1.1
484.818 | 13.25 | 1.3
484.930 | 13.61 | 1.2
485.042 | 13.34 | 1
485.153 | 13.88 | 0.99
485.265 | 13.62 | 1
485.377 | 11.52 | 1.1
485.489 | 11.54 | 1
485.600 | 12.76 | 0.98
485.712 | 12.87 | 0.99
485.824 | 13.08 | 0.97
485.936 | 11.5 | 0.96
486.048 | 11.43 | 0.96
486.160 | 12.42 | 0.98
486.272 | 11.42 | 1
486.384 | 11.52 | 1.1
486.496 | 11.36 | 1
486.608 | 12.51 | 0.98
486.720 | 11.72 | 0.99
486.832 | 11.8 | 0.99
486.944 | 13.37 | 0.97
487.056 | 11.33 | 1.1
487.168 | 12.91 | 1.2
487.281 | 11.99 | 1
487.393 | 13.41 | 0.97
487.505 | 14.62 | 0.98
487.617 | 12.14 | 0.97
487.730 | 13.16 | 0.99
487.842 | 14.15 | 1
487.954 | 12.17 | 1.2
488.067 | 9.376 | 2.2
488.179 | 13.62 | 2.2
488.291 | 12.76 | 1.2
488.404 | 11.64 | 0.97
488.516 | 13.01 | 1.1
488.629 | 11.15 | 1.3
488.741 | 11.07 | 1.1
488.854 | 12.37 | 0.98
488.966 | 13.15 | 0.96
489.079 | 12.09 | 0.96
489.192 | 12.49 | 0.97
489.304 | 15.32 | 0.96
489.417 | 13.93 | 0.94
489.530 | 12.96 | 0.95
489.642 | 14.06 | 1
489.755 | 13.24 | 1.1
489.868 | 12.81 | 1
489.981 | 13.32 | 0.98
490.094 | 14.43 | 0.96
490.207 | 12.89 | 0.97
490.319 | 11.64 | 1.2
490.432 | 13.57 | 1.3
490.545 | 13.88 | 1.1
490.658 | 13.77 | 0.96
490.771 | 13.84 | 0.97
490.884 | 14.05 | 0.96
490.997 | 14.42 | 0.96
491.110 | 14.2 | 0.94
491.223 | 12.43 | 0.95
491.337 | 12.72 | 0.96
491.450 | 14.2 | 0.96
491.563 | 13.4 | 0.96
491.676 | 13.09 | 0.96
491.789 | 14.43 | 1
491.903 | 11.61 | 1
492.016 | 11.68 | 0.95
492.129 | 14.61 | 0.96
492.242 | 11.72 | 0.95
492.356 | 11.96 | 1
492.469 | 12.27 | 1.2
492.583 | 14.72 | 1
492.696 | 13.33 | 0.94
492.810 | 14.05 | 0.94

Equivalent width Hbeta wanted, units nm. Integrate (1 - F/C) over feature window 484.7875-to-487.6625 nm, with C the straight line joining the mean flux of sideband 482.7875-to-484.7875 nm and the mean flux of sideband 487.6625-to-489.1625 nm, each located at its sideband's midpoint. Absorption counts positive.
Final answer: 0.10 nm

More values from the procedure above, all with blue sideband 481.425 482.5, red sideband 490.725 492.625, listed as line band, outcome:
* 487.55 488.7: 0.09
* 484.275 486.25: 0.08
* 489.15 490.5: -0.01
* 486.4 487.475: 0.09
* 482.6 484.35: -0.01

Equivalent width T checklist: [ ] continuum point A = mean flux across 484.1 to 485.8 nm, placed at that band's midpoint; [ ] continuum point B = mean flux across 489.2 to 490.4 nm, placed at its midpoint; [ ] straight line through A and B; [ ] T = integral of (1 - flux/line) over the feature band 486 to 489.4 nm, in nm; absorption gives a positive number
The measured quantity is 0.244 nm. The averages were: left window 13.3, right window 13.4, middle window 12.4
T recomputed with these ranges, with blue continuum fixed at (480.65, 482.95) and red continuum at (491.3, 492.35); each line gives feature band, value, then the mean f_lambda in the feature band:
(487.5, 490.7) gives 0.06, 12.9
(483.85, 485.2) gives -0.02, 13.6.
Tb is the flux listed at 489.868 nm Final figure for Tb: 12.81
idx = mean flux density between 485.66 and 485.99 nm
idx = 12.5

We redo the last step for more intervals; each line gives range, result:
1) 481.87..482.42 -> 14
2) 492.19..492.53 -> 12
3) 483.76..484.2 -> 13.5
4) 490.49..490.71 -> 13.8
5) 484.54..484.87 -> 14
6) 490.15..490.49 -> 12.7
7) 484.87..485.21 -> 13.6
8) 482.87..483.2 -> 13.3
